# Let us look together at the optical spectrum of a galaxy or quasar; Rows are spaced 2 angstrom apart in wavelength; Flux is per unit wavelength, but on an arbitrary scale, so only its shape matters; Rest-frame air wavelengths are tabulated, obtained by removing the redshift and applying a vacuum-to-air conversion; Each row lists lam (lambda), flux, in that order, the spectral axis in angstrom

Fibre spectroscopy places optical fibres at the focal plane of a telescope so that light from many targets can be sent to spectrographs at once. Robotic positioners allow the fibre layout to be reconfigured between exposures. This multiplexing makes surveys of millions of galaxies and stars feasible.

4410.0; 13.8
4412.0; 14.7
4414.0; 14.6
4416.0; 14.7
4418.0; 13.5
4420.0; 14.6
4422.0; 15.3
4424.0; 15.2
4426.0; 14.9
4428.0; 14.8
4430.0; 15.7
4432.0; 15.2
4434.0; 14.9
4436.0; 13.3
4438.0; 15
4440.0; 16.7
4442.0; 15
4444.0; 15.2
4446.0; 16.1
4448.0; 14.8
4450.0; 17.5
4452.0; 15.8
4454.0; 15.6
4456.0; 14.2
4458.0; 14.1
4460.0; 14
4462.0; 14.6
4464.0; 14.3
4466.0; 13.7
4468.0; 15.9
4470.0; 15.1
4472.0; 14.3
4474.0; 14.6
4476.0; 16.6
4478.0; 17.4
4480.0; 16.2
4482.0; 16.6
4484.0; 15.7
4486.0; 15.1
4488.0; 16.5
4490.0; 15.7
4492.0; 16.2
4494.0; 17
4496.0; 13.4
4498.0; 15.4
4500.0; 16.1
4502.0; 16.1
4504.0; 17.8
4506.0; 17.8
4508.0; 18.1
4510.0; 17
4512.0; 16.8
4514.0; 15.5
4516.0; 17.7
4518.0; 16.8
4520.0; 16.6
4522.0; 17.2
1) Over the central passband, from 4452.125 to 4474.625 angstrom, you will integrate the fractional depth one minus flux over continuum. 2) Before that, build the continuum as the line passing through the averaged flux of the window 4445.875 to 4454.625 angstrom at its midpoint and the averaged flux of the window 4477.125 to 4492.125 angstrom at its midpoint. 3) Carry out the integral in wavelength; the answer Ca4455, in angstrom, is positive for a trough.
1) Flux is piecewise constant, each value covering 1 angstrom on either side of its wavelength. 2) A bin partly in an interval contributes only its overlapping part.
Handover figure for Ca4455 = 2.0 angstrom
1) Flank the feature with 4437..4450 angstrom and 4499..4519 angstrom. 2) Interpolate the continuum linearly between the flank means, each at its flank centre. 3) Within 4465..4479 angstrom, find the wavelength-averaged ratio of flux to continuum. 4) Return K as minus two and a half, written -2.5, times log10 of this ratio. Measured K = 0.06 mag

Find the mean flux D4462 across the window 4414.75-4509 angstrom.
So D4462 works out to 15.5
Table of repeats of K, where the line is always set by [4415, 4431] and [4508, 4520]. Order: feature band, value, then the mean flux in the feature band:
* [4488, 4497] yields 0.05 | 15.7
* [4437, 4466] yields 0.02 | 15.2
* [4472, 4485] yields 0.00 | 16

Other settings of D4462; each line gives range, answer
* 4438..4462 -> 15.3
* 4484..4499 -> 15.6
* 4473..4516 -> 16.3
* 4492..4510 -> 16.5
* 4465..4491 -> 15.6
